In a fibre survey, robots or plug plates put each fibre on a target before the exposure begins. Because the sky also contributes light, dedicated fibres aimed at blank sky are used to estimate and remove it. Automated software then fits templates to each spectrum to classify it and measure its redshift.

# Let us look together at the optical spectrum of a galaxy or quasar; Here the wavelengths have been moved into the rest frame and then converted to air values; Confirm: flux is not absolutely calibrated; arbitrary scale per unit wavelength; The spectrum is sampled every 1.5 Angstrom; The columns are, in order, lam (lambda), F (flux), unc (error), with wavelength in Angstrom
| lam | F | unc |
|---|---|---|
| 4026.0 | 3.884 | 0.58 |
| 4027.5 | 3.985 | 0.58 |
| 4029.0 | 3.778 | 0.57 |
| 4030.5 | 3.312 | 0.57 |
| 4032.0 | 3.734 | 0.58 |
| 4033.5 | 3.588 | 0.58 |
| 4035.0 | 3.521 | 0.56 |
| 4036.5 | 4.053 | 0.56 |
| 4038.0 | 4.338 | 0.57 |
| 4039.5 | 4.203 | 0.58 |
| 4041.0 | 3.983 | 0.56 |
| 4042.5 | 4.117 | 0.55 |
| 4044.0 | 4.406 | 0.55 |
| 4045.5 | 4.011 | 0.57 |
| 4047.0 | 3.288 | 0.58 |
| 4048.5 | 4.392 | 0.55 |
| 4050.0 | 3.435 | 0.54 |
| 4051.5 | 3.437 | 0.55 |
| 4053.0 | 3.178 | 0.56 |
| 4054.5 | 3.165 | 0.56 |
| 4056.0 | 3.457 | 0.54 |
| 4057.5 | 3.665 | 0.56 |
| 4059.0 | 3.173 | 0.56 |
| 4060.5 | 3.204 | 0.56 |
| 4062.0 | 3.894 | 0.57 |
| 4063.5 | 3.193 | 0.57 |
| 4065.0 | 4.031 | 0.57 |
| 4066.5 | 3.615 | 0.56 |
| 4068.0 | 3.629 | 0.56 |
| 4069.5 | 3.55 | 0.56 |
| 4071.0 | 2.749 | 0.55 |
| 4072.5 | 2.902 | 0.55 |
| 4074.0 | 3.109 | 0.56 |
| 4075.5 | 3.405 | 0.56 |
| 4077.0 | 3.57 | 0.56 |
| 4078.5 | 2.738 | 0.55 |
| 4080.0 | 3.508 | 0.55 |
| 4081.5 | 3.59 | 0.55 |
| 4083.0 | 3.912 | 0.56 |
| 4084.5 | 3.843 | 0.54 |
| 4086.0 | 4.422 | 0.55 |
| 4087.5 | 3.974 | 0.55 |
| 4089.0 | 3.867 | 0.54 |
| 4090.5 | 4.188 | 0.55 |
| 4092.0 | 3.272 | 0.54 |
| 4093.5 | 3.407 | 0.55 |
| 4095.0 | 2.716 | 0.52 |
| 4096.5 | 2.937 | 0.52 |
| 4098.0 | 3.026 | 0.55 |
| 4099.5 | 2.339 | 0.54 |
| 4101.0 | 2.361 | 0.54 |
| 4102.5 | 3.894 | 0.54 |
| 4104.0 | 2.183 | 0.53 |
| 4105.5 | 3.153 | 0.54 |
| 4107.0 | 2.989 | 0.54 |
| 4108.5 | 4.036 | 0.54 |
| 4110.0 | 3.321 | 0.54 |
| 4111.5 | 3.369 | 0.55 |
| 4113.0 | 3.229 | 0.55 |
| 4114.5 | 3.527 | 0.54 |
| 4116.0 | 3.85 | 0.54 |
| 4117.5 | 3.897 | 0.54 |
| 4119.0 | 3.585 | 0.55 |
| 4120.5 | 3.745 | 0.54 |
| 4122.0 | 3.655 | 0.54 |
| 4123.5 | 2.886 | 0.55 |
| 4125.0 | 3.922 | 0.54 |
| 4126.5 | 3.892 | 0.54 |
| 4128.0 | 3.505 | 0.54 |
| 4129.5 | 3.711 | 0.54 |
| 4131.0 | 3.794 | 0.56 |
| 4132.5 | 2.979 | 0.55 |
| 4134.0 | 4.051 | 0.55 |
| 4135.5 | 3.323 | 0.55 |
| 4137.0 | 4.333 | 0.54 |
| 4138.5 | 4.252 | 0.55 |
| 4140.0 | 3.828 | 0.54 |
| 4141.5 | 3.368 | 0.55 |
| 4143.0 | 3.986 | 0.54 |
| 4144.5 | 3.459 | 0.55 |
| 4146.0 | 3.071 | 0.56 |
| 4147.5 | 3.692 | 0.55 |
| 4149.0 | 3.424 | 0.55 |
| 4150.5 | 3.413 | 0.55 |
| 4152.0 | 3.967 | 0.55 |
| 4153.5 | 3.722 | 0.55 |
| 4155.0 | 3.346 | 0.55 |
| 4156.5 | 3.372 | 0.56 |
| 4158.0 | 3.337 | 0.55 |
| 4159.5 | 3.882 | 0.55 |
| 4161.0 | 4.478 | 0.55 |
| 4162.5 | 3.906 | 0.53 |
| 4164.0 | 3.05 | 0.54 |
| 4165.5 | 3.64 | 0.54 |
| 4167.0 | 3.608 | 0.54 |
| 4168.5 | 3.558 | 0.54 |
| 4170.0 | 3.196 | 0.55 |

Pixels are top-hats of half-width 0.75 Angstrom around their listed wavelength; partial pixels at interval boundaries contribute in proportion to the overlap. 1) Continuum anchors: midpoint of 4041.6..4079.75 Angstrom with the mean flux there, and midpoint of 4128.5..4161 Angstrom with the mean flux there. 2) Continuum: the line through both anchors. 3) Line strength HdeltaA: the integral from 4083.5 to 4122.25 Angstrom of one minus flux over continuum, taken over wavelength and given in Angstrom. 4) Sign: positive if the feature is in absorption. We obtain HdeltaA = 1.7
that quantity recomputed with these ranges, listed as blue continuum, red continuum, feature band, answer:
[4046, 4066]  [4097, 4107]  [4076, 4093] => -3.4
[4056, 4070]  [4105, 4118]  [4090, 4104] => 1.8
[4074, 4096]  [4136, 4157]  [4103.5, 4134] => 1.1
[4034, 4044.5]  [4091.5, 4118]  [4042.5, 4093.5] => 1.3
